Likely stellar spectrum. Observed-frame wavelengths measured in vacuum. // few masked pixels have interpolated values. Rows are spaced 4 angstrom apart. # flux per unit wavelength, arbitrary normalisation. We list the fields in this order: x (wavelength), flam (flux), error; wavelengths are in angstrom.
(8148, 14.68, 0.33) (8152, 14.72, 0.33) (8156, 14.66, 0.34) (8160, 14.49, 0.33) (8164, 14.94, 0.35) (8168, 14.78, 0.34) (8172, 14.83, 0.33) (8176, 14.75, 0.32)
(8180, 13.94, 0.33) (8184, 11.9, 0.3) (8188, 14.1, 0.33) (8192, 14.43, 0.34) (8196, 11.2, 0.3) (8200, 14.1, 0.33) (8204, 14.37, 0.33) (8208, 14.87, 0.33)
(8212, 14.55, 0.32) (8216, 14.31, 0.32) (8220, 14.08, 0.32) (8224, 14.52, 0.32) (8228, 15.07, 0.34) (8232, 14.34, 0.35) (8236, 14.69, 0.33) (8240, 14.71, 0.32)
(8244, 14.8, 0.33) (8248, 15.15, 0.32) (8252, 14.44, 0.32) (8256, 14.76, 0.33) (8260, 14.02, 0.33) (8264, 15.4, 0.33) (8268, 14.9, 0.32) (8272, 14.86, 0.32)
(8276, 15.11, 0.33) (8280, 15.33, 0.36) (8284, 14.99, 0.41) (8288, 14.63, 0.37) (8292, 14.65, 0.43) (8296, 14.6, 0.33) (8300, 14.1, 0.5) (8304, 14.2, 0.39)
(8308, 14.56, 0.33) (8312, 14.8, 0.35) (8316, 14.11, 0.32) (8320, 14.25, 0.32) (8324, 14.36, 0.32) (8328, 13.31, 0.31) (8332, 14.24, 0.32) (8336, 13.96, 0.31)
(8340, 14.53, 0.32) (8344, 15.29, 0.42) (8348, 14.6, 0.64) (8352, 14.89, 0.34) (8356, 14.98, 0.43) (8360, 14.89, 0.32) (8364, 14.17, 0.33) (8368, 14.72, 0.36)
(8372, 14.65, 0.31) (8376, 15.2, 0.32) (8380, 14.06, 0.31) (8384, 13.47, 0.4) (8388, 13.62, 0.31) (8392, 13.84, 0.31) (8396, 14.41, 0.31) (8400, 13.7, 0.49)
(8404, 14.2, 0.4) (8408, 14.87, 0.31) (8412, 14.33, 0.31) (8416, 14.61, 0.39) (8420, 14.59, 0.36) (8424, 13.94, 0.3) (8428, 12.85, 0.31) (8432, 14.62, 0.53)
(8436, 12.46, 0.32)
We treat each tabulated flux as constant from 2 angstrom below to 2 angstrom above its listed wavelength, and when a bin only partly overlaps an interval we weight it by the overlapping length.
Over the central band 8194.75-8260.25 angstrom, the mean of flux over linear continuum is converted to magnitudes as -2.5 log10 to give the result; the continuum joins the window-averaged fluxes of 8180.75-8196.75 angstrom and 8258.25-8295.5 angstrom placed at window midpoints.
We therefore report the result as -0.04 mag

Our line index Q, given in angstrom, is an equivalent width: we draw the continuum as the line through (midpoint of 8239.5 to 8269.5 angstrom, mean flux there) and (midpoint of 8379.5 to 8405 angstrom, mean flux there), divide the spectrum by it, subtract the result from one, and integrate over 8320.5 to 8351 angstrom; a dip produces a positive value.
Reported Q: -0.2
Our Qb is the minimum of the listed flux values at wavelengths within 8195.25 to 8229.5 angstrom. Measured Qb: 11.2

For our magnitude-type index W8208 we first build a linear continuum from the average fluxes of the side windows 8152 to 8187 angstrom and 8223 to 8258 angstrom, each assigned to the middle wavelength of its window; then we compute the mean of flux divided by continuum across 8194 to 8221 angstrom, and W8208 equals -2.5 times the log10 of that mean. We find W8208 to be 0.05 mag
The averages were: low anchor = 14.3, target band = 13.9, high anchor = 14.7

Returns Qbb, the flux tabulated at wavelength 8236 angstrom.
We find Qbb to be 14.69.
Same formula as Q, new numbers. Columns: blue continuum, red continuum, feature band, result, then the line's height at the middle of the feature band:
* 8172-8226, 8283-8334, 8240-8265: -1.0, 14.2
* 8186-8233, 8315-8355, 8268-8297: -1.2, 14.3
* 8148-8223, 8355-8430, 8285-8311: -0.5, 14.2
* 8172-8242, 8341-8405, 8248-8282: -1.5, 14.2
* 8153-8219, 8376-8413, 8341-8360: -1.1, 14.1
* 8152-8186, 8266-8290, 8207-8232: 0.1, 14.6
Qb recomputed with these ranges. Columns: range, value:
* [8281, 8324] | 14.1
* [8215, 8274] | 14.02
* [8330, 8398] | 13.47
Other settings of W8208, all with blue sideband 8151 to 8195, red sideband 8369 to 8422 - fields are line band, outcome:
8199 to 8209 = -0.015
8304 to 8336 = 0.004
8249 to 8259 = -0.026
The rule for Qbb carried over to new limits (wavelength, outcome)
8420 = 14.59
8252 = 14.44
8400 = 13.7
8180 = 13.94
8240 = 14.71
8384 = 13.47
